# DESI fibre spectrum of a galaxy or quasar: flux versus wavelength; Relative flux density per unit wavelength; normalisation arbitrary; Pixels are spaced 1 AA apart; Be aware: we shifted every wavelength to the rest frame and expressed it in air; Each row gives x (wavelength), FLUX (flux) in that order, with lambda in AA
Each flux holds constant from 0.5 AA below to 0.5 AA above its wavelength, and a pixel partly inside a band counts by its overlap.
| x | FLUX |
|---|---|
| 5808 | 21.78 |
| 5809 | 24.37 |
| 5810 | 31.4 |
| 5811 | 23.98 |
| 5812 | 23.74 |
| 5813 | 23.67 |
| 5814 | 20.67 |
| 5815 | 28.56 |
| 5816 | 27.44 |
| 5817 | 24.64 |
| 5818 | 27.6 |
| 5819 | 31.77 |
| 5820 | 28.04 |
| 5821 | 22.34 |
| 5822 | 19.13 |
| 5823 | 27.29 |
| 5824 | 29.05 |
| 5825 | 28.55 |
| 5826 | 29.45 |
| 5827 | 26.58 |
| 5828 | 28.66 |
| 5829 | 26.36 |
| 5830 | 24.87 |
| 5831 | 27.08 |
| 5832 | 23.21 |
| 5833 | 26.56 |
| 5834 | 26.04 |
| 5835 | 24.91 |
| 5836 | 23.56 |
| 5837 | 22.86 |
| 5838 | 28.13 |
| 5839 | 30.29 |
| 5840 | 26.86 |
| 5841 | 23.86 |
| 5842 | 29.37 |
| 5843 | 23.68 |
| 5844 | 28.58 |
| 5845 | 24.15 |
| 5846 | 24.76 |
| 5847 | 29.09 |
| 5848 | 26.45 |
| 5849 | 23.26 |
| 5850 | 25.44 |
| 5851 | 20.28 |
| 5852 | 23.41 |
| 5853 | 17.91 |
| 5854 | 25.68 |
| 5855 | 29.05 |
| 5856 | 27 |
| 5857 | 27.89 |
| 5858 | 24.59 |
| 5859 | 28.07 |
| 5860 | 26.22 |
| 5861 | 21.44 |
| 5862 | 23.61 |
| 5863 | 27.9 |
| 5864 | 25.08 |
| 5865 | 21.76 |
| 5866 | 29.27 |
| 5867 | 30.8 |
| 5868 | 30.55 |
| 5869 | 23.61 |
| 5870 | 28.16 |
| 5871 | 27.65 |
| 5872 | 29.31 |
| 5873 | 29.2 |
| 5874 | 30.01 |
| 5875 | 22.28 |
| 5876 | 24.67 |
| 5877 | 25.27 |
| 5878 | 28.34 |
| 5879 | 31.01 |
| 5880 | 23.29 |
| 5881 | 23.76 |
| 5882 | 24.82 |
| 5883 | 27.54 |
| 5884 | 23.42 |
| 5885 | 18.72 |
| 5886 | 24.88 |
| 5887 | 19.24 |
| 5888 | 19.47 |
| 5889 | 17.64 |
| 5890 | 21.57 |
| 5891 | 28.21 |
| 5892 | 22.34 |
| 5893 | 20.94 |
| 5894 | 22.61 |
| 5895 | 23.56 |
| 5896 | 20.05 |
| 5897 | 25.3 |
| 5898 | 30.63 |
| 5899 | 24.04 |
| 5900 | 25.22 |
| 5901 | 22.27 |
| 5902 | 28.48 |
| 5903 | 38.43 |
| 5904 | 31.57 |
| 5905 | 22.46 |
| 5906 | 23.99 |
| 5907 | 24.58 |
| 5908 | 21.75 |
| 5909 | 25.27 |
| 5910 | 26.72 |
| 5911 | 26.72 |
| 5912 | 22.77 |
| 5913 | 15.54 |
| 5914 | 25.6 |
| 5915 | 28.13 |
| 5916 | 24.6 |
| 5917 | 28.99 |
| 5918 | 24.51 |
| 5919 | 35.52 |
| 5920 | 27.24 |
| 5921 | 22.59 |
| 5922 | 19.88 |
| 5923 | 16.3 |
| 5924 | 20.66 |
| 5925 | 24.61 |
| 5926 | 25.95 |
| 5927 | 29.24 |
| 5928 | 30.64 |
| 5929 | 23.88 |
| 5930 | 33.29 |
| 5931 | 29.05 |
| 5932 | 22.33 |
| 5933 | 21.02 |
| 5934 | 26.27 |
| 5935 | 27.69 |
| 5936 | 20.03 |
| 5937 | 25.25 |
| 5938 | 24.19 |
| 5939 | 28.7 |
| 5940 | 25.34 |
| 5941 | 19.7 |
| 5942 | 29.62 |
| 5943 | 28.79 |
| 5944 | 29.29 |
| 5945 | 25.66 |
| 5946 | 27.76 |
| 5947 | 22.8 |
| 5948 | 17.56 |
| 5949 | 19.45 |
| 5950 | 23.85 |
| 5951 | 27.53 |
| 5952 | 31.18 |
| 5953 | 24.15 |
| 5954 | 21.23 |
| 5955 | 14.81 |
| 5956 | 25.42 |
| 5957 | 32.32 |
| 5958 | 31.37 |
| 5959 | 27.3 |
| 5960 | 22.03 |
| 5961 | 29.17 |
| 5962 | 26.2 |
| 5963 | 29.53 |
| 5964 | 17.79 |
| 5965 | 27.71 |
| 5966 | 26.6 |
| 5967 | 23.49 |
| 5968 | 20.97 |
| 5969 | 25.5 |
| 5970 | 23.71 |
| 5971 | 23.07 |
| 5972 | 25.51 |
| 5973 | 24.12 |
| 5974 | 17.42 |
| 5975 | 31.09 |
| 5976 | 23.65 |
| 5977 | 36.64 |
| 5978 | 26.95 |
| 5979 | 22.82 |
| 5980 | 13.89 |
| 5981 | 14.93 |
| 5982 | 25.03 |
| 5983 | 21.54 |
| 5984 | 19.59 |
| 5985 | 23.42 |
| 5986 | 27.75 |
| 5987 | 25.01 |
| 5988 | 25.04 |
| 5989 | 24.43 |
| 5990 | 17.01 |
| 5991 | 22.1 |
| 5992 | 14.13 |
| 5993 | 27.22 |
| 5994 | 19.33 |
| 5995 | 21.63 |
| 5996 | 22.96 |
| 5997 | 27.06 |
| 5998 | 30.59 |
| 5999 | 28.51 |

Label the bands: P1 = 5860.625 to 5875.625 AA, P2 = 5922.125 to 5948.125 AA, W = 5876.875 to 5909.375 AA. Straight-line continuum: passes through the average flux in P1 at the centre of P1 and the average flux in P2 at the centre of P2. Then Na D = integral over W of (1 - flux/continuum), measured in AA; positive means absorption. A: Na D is 2.0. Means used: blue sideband 26.7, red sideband 25.2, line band 24.6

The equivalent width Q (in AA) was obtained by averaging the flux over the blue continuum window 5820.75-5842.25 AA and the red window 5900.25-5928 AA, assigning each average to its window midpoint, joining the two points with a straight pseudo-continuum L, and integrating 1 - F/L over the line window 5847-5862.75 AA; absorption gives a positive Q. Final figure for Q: 0.65 AA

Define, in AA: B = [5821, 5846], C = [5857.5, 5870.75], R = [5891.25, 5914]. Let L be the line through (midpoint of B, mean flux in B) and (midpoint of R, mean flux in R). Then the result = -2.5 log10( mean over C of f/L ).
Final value -0.03 mag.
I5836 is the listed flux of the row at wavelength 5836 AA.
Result 23.56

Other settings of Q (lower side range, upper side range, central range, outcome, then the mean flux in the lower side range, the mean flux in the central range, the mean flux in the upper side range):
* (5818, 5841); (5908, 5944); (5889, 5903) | 0.6 AA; 26.4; 24.5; 25.3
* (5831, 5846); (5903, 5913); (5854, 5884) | -1.1 AA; 25.9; 26.6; 25.3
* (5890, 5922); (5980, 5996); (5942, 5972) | -2.7 AA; 25.4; 25.1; 21.7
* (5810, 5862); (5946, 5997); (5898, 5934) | -1.5 AA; 25.8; 25.6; 23.8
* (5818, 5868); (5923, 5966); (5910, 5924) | 0.6 AA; 26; 24.4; 25.4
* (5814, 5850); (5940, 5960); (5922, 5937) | 0.3 AA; 26.3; 24.9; 25.2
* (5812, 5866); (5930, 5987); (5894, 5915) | -0.1 AA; 25.7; 25.3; 24.7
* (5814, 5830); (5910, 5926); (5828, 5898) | 1.4 AA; 26.8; 25.2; 24.4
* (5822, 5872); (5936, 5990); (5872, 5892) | 0.9 AA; 26.1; 24.5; 24.6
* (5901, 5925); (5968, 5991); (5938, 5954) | -0.6 AA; 25.2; 25.3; 23.5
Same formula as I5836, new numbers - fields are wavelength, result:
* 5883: 27.54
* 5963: 29.53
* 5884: 23.42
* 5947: 22.8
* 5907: 24.58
